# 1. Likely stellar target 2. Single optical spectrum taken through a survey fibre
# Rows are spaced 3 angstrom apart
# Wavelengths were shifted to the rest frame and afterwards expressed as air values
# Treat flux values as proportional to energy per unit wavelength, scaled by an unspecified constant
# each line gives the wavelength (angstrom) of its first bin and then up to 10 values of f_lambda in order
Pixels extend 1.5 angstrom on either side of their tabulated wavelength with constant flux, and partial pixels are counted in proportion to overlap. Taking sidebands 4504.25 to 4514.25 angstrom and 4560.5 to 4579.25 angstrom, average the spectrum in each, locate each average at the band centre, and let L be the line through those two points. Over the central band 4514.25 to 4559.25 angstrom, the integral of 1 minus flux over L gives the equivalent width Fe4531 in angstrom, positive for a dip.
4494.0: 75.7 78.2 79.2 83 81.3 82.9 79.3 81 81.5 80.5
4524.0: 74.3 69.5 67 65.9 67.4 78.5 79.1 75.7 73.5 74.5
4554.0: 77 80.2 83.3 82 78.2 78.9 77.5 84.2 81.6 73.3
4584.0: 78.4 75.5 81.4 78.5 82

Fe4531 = 3.2 angstrom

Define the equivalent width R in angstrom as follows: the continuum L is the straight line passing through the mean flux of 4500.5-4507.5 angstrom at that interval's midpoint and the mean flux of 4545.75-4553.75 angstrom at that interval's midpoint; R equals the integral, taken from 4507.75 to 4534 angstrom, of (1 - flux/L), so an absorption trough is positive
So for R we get 1.1 angstrom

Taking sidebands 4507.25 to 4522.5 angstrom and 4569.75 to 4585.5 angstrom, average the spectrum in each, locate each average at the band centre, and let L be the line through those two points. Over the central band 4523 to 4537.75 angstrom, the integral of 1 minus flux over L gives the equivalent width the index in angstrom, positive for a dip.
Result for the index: 2.15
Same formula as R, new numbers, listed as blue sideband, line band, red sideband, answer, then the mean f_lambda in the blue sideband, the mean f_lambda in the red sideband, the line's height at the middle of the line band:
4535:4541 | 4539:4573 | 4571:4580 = -0.42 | 73.9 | 80.9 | 77.3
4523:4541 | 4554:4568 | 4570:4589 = -0.93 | 70.6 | 78.5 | 75.4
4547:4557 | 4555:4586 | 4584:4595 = -0.98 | 75.9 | 78.6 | 77.2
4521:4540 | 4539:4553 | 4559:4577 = -0.21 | 71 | 80.6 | 75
